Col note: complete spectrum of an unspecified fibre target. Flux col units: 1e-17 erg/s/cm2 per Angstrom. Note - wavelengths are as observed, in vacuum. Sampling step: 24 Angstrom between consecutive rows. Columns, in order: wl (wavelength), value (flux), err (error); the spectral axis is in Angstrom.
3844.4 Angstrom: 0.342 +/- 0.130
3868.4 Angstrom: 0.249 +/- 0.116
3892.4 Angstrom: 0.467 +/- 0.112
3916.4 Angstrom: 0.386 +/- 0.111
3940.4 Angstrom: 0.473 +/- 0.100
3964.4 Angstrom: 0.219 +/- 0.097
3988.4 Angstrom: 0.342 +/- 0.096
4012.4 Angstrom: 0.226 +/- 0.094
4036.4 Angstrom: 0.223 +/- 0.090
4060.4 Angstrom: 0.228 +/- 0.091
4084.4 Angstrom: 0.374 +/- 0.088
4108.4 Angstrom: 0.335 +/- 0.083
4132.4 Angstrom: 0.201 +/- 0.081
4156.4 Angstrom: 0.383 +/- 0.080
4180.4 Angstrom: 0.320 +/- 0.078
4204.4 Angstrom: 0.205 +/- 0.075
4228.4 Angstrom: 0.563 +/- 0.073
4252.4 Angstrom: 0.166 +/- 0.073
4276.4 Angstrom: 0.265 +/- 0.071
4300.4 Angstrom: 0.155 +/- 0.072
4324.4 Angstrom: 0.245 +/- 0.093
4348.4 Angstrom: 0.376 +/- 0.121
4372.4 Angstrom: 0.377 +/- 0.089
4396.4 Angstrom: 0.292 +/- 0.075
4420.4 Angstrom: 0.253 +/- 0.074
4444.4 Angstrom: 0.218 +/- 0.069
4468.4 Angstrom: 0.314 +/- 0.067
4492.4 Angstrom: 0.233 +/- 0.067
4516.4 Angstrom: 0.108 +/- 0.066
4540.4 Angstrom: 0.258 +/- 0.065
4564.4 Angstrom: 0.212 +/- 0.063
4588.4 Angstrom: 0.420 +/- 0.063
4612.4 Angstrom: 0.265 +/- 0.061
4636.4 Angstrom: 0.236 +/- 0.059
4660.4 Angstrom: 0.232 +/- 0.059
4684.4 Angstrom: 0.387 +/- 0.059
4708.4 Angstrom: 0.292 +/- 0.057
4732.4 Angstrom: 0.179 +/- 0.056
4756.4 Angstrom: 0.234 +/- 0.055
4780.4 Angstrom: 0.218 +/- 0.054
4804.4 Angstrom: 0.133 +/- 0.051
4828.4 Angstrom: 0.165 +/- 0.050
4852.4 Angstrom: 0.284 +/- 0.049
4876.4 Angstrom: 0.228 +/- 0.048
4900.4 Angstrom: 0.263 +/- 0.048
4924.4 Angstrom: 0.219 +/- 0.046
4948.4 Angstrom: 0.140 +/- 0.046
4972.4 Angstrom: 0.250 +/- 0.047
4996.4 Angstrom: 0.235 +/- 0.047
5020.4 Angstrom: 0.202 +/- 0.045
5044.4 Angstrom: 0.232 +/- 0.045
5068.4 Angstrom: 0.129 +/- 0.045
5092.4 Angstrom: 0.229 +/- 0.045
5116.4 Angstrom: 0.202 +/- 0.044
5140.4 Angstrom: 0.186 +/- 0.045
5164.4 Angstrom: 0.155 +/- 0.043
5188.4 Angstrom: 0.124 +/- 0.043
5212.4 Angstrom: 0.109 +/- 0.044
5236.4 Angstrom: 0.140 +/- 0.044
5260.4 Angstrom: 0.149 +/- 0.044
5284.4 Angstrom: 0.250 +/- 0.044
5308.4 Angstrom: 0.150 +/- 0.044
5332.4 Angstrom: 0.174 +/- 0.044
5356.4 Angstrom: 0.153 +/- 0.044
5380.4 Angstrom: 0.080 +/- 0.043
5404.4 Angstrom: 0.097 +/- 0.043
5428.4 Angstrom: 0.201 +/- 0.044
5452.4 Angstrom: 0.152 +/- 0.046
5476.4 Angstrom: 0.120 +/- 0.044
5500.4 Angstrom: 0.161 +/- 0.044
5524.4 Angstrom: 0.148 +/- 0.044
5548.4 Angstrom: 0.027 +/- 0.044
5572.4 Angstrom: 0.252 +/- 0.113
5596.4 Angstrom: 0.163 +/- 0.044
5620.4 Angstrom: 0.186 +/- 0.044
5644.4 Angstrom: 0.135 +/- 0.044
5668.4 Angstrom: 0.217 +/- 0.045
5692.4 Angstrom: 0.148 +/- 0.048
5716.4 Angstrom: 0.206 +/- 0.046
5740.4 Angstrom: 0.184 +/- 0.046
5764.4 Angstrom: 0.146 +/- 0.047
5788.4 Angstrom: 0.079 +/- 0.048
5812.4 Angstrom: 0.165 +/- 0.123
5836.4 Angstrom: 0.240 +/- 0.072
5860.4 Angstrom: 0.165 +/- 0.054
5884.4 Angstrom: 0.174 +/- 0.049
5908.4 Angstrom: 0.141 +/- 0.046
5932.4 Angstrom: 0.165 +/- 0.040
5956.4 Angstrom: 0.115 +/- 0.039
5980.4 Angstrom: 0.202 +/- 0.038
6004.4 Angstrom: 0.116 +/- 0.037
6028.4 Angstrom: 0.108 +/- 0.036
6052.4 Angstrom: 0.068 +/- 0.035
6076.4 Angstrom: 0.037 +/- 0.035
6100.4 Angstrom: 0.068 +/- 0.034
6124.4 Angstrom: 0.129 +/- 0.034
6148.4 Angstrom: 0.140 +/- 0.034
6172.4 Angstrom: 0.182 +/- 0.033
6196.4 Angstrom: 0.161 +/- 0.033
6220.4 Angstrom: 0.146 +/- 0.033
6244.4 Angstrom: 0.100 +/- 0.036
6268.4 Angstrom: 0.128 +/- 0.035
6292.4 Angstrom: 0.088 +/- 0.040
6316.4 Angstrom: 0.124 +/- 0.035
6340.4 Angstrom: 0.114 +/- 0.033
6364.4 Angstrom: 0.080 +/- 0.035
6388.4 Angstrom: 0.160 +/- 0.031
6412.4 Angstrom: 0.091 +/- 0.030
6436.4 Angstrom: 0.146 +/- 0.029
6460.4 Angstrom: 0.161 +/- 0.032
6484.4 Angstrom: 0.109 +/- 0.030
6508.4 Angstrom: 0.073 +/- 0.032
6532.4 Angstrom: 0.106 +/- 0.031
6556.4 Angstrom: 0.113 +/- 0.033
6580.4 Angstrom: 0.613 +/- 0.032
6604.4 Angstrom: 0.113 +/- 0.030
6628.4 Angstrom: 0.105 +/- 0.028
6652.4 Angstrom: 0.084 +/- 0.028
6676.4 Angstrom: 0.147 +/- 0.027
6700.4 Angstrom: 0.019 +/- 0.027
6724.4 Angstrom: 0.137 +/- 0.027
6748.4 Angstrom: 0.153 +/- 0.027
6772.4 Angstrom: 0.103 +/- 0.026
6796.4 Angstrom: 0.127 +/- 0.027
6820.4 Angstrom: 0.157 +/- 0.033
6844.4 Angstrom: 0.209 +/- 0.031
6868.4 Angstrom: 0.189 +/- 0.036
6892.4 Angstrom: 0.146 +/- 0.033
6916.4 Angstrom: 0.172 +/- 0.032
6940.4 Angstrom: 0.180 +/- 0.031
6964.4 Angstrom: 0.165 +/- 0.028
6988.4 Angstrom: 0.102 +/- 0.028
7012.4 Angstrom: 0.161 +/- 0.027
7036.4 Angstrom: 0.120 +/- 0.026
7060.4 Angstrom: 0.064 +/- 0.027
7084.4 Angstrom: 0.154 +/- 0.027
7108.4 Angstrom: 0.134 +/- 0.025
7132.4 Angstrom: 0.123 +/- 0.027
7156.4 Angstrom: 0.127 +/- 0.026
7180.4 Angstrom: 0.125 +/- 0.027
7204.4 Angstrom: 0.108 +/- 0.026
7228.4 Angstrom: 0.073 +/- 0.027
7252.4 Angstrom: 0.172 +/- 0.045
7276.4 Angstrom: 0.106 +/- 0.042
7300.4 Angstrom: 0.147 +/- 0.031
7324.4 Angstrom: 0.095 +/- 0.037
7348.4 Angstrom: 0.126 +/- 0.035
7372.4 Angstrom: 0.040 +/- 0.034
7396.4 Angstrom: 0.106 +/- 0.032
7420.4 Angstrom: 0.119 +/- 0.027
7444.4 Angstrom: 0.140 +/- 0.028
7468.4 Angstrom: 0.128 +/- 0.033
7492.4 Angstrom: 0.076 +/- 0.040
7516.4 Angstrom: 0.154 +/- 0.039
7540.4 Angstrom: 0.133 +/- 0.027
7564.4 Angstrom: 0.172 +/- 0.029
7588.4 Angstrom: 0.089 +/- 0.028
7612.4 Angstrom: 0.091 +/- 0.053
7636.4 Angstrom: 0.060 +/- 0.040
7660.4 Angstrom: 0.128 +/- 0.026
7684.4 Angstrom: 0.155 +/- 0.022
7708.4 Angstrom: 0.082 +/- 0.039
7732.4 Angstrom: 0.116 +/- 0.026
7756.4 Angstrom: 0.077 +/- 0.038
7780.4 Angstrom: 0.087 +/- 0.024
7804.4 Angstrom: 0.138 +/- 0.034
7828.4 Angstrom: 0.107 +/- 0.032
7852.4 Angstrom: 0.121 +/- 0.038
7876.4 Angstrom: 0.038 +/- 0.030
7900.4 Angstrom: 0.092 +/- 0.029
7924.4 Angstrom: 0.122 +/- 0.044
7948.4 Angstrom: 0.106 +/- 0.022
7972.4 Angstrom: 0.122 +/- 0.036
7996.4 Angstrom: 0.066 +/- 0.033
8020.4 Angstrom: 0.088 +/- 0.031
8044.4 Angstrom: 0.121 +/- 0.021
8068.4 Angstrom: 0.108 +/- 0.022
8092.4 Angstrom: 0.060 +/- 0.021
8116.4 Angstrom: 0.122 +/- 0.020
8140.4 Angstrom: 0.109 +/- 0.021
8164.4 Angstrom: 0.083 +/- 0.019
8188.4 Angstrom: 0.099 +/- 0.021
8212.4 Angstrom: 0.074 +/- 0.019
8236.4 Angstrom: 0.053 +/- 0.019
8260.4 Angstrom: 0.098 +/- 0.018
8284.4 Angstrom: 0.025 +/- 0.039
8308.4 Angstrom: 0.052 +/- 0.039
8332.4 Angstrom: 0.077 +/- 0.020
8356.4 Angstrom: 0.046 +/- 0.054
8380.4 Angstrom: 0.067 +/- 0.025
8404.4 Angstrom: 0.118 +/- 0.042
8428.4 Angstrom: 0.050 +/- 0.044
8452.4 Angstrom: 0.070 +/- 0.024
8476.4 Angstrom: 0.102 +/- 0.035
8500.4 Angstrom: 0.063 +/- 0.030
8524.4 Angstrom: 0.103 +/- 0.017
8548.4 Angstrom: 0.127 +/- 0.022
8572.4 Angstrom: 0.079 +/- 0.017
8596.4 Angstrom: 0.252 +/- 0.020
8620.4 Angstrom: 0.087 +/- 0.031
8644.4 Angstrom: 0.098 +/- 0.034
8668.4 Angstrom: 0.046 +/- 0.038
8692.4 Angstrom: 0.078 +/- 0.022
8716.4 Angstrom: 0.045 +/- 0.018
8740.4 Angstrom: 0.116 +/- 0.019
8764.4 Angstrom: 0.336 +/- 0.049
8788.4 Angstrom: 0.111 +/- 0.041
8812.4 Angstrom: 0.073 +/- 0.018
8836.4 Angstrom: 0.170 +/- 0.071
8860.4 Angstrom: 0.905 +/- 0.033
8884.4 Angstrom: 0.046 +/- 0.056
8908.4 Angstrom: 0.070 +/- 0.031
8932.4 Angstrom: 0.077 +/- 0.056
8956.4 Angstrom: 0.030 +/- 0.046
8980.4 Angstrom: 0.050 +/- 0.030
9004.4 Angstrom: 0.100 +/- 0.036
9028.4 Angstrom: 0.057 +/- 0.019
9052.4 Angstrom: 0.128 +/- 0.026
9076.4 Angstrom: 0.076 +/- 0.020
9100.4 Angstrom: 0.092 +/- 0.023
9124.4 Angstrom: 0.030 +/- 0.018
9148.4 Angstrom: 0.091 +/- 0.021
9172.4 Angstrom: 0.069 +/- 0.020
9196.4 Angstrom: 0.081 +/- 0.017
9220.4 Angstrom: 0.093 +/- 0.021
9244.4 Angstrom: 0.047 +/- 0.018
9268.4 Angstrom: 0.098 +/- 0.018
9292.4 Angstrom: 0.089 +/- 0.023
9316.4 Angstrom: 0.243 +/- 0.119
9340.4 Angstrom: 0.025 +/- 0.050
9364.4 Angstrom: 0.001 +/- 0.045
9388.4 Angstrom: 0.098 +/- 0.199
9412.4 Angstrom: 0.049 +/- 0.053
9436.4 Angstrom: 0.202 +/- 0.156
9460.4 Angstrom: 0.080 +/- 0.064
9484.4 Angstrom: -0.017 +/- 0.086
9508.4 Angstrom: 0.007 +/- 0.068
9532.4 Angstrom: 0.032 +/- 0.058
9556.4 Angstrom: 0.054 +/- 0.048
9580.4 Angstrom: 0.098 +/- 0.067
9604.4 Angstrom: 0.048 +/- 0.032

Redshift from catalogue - 0.77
